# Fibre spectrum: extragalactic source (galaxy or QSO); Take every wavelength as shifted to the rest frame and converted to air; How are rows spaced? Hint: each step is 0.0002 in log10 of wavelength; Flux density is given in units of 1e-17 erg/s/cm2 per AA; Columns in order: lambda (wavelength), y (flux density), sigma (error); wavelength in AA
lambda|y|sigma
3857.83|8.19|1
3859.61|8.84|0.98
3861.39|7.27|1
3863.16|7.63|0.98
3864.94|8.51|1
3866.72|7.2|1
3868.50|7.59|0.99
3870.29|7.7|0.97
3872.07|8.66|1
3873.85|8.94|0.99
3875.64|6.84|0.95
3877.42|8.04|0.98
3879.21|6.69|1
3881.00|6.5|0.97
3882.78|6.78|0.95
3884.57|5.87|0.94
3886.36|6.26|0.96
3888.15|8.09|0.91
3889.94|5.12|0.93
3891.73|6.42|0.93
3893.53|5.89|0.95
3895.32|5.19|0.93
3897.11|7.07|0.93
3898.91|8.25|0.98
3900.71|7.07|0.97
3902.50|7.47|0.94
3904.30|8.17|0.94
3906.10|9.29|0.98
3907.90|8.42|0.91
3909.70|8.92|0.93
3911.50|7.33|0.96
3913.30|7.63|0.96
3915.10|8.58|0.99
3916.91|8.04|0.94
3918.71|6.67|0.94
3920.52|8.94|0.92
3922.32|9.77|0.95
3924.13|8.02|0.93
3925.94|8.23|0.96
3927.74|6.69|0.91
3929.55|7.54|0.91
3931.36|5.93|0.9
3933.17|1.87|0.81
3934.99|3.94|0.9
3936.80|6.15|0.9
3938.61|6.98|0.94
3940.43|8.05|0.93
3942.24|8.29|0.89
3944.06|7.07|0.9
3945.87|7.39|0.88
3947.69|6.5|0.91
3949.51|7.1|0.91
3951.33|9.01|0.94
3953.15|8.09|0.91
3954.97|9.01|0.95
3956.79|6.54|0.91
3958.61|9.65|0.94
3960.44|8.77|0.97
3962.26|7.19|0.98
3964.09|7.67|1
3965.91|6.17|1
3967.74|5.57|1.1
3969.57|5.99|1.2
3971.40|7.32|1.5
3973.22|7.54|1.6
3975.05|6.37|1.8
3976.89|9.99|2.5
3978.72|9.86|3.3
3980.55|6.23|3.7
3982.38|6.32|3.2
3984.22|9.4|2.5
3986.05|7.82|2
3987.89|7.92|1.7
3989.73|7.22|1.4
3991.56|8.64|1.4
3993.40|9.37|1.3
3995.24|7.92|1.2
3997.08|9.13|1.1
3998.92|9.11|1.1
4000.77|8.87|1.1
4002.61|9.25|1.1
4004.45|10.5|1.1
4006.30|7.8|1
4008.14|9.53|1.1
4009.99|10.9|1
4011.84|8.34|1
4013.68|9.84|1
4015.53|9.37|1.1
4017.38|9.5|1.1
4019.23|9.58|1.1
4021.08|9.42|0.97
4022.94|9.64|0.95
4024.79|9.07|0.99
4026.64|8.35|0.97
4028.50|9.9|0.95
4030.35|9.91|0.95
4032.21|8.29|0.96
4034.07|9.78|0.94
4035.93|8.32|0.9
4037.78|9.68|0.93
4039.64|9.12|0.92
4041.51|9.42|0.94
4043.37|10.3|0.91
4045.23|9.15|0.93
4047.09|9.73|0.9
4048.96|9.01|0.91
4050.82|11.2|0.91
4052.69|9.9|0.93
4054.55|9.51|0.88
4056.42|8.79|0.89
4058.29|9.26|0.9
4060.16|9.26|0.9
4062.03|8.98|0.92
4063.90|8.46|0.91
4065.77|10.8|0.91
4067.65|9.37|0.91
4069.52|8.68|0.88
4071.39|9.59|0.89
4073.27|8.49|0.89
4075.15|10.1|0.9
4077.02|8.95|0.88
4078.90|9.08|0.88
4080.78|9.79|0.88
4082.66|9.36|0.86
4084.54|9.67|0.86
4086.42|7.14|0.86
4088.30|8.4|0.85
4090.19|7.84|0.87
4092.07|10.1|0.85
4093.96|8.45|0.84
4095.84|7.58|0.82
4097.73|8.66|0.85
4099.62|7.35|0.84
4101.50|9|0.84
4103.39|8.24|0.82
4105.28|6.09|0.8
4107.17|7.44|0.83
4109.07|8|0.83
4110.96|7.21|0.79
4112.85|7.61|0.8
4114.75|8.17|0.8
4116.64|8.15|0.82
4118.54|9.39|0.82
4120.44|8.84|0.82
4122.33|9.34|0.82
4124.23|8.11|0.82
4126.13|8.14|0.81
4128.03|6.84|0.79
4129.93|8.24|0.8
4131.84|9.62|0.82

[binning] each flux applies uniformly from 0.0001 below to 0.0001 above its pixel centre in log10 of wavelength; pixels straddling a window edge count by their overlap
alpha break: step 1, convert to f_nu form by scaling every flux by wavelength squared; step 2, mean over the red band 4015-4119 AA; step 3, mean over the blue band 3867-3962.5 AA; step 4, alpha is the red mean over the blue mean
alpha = 1.3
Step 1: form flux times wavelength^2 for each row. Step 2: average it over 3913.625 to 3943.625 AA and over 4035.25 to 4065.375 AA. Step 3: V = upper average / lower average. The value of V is 1.4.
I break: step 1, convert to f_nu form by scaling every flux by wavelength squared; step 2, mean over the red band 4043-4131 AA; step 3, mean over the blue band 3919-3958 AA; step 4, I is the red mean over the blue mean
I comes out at 1.31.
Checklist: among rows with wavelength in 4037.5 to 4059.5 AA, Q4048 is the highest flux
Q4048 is 11.2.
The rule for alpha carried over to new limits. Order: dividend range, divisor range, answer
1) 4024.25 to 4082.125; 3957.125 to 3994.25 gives 1.26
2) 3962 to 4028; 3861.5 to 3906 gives 1.24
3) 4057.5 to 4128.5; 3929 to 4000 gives 1.23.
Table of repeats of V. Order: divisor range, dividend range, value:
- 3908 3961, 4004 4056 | 1.33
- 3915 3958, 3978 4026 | 1.26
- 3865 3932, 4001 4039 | 1.33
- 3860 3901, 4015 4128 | 1.37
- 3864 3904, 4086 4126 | 1.28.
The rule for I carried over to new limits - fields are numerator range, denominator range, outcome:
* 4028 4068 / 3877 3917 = 1.41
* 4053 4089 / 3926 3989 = 1.34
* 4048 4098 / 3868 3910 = 1.38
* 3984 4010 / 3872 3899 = 1.37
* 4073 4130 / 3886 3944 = 1.28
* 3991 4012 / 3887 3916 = 1.30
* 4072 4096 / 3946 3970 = 1.26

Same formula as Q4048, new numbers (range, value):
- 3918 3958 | 9.77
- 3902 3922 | 9.29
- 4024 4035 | 9.91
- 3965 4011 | 10.9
